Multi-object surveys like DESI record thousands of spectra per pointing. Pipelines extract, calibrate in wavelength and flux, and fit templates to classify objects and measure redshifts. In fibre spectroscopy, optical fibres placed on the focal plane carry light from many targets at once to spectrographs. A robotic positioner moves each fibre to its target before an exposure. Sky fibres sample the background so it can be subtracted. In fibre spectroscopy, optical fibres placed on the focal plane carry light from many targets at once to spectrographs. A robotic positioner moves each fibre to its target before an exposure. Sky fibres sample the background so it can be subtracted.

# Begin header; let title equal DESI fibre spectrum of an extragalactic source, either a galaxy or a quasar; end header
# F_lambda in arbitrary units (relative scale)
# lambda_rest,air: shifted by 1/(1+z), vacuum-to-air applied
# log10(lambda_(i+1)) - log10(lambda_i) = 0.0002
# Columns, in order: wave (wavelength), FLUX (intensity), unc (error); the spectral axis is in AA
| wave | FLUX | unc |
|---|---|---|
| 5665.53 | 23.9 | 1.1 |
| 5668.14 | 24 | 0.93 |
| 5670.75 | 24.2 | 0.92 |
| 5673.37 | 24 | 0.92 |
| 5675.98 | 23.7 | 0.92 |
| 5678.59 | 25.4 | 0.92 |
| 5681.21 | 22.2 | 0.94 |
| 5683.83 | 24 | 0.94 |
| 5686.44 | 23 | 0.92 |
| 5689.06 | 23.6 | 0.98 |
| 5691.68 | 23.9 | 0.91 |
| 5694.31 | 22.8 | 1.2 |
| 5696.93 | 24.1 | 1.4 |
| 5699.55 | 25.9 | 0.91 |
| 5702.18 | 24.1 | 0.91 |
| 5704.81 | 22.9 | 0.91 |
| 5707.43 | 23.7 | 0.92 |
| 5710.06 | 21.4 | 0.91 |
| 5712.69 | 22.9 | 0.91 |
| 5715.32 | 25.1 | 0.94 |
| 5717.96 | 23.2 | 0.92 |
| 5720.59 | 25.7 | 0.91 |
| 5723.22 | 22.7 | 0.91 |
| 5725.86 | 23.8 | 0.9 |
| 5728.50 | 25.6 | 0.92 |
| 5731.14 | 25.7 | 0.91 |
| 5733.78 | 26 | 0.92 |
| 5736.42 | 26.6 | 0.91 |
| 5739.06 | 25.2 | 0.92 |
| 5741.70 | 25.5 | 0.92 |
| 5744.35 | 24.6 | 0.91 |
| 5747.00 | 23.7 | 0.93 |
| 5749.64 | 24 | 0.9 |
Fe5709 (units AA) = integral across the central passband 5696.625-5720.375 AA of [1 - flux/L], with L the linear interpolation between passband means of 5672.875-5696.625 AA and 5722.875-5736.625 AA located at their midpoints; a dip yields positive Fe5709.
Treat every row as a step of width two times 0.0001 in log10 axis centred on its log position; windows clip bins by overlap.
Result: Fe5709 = 0.6 AA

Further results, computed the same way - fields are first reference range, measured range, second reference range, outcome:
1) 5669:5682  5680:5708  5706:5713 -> -0.5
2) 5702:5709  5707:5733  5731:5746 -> 0.3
